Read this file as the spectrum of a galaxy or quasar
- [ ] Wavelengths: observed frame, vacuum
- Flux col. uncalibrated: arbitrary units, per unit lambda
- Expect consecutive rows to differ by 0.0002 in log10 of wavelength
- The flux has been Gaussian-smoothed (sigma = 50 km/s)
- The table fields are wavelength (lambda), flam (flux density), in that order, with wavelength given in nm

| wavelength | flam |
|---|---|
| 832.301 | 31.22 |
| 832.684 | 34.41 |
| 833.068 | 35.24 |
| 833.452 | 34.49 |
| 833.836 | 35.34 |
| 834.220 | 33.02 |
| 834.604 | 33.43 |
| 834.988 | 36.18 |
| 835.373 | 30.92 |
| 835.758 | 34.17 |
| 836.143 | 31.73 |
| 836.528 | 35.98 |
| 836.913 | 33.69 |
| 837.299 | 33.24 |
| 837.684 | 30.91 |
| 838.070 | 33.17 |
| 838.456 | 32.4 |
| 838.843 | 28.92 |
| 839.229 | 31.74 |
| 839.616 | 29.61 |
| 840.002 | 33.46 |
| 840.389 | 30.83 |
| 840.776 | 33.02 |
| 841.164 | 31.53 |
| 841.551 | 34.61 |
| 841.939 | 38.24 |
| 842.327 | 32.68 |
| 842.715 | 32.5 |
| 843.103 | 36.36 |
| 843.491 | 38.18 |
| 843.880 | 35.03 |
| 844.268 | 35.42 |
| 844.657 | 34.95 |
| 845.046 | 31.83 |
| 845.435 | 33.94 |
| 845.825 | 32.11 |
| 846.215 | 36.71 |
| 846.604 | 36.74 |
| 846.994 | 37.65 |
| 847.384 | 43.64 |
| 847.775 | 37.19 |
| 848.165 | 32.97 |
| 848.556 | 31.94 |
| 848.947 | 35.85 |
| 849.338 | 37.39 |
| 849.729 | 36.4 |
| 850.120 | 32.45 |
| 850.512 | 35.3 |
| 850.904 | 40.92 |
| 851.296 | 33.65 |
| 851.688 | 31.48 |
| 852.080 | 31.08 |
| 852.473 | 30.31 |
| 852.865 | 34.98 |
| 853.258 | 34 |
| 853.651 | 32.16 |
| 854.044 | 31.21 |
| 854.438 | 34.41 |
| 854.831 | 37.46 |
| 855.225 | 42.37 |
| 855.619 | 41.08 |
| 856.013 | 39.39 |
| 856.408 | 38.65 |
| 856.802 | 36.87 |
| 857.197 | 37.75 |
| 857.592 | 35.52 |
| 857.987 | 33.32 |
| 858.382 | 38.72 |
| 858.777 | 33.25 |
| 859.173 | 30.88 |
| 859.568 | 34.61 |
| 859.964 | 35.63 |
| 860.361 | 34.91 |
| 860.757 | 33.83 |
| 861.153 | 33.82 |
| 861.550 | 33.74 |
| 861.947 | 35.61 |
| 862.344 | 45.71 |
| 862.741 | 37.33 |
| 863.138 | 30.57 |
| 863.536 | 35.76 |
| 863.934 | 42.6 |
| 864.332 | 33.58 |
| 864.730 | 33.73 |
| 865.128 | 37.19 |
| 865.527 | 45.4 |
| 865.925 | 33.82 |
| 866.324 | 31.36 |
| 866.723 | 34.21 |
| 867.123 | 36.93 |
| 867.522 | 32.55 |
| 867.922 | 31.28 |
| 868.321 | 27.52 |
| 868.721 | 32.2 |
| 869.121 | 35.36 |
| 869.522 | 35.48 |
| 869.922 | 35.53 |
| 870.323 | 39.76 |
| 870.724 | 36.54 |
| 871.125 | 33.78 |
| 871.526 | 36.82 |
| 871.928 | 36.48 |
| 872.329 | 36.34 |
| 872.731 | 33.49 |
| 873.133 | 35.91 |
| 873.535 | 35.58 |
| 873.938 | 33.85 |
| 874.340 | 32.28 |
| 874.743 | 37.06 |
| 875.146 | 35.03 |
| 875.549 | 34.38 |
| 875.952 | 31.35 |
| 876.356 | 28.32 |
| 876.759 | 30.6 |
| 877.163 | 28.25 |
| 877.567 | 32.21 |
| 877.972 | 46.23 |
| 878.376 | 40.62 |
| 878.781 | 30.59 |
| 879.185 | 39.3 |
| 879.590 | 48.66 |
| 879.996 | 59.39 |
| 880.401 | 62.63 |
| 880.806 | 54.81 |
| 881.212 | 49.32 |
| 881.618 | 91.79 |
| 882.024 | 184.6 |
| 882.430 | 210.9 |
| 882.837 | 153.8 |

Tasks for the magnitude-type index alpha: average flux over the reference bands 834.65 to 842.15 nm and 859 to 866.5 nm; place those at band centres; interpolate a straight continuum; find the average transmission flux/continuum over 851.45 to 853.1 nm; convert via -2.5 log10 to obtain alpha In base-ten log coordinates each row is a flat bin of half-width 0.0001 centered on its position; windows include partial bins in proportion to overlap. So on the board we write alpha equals 0.08 mag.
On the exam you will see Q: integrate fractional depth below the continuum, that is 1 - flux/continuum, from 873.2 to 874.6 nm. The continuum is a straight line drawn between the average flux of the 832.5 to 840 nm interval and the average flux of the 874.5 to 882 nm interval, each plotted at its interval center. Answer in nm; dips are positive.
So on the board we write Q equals 0.34 nm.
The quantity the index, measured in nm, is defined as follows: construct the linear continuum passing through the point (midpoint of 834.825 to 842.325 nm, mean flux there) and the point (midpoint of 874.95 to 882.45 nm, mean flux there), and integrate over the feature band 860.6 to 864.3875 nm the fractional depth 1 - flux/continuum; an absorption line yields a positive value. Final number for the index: 0.85 nm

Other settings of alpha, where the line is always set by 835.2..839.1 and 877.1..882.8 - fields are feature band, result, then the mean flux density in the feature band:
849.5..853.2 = 0.33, 34.1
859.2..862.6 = 0.47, 35.8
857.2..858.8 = 0.42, 35.7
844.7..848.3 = 0.16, 35.9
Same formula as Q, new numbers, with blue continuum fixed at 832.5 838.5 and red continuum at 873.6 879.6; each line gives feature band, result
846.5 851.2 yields -0.33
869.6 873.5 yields -0.15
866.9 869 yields 0.14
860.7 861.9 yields 0.01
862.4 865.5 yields -0.21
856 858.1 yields -0.16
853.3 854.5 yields 0.06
